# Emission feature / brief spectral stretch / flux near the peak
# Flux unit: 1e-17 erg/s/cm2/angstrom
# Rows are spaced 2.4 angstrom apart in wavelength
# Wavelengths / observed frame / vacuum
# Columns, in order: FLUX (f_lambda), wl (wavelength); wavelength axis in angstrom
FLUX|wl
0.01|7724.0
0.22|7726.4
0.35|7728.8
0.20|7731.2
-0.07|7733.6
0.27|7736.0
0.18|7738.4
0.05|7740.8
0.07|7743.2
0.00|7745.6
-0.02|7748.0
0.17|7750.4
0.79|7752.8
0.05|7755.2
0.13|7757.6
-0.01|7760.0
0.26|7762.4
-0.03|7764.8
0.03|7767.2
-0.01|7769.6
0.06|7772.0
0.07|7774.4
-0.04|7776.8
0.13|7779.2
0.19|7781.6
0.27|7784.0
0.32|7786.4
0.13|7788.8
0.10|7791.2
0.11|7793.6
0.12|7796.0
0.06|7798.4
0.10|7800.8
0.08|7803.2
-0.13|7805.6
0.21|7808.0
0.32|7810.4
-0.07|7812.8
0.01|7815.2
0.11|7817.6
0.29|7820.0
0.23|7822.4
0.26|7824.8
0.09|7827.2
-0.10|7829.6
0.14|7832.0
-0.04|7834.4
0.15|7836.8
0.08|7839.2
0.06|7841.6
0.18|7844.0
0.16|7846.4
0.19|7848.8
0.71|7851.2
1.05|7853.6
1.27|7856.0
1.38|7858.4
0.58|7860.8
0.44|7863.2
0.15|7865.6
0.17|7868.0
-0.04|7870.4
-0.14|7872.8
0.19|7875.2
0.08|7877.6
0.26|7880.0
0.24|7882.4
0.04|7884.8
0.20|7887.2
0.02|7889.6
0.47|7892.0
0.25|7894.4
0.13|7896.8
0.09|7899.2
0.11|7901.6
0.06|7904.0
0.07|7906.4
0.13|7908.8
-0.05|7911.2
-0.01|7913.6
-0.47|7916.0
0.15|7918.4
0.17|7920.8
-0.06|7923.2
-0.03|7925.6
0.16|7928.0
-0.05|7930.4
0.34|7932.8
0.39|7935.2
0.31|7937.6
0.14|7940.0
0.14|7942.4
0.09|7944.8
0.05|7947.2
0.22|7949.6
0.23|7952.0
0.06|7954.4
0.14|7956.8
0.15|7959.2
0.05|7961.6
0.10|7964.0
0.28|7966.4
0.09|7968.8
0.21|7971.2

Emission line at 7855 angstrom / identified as [O II]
